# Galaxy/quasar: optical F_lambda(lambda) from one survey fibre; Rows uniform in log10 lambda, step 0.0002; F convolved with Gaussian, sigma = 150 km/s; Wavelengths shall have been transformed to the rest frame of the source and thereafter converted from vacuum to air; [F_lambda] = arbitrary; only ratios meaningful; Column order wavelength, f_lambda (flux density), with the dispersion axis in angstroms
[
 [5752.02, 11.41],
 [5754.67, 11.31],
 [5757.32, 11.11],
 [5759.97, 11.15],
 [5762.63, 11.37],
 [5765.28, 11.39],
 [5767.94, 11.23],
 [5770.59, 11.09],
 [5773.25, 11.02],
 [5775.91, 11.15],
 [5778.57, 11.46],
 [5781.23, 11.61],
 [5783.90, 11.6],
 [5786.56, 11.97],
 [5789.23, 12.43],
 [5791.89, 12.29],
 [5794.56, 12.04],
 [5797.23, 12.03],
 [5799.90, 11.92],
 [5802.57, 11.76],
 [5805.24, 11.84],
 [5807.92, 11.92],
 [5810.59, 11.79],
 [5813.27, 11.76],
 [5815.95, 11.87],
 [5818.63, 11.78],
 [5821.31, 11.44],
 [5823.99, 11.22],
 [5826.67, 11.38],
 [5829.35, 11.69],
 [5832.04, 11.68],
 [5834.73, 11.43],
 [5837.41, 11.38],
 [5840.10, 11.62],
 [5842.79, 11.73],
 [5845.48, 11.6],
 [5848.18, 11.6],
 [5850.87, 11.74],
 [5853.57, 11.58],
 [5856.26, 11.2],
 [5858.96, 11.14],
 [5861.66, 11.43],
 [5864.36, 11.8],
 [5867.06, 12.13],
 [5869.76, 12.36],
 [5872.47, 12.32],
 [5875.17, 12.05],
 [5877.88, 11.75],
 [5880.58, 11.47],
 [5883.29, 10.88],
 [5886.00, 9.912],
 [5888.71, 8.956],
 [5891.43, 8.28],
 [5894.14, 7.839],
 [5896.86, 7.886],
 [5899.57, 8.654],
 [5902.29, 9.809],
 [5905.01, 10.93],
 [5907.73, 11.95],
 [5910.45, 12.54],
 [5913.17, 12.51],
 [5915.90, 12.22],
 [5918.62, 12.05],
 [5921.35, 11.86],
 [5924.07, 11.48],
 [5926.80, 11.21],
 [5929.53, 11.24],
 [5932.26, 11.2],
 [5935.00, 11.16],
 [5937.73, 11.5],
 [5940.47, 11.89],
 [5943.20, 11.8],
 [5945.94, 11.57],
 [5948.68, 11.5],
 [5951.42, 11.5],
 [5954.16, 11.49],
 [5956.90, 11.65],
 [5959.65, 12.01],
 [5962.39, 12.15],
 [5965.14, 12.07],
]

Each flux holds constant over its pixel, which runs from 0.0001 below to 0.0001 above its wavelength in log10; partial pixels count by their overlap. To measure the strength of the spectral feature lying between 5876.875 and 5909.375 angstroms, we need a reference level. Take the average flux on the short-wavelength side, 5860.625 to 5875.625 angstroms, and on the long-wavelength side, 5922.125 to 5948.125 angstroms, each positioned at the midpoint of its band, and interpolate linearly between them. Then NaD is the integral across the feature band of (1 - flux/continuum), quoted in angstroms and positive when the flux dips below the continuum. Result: 5.4 angstroms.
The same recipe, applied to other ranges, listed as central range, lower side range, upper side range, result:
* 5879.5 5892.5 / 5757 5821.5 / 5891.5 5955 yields 1.5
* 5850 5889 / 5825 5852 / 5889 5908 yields -4.2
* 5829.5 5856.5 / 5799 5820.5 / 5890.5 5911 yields -1.3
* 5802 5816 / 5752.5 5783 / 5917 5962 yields -0.6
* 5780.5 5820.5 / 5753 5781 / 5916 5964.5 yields -2.1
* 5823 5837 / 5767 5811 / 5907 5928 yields 0.4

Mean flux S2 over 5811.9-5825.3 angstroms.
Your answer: 11.6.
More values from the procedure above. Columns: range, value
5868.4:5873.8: 12.3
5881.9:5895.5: 9.17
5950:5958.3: 11.5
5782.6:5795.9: 12.1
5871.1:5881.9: 11.9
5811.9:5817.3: 11.8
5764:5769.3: 11.3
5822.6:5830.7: 11.4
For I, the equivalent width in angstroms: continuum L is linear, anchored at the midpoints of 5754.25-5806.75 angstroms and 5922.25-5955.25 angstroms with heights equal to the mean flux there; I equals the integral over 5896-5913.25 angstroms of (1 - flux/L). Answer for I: 1.42 angstroms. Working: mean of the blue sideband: 11.6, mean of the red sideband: 11.5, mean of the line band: 10.6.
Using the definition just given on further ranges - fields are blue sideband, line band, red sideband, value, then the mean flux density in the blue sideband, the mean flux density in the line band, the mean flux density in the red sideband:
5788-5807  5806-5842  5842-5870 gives 0.7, 12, 11.6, 11.6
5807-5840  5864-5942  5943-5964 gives 4.3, 11.6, 11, 11.7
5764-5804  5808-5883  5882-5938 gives -3.3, 11.7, 11.7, 10.7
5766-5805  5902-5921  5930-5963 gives -0.4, 11.7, 11.8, 11.6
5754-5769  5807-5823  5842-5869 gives -0.4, 11.3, 11.7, 11.6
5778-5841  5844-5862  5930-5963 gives 0.3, 11.8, 11.5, 11.6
